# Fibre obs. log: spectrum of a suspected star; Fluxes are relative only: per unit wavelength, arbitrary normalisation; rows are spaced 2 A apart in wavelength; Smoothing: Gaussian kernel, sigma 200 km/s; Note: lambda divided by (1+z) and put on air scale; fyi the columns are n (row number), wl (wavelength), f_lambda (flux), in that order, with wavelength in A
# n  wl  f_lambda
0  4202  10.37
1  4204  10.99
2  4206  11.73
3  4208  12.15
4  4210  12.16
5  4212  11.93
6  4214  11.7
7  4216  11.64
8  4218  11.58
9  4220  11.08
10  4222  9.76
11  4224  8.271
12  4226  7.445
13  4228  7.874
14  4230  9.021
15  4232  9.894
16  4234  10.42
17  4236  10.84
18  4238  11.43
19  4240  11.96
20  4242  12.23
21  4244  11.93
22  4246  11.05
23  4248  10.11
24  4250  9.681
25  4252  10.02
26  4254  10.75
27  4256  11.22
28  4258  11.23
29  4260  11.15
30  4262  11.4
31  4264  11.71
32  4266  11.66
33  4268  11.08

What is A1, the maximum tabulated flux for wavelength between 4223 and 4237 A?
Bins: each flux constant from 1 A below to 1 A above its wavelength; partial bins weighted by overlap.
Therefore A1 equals 10.84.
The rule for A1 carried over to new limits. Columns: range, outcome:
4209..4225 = 12.16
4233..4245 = 12.23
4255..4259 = 11.23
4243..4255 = 11.93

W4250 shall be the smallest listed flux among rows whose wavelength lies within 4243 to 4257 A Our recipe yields 9.681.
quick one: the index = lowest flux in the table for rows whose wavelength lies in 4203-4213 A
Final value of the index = 10.99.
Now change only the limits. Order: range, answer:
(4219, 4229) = 7.445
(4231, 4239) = 9.894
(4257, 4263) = 11.15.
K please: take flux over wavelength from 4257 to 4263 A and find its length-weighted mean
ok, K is 11.3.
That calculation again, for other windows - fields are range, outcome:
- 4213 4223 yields 11.2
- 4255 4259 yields 11.2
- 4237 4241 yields 11.7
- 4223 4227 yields 7.86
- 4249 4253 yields 9.85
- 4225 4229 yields 7.66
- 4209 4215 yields 11.9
